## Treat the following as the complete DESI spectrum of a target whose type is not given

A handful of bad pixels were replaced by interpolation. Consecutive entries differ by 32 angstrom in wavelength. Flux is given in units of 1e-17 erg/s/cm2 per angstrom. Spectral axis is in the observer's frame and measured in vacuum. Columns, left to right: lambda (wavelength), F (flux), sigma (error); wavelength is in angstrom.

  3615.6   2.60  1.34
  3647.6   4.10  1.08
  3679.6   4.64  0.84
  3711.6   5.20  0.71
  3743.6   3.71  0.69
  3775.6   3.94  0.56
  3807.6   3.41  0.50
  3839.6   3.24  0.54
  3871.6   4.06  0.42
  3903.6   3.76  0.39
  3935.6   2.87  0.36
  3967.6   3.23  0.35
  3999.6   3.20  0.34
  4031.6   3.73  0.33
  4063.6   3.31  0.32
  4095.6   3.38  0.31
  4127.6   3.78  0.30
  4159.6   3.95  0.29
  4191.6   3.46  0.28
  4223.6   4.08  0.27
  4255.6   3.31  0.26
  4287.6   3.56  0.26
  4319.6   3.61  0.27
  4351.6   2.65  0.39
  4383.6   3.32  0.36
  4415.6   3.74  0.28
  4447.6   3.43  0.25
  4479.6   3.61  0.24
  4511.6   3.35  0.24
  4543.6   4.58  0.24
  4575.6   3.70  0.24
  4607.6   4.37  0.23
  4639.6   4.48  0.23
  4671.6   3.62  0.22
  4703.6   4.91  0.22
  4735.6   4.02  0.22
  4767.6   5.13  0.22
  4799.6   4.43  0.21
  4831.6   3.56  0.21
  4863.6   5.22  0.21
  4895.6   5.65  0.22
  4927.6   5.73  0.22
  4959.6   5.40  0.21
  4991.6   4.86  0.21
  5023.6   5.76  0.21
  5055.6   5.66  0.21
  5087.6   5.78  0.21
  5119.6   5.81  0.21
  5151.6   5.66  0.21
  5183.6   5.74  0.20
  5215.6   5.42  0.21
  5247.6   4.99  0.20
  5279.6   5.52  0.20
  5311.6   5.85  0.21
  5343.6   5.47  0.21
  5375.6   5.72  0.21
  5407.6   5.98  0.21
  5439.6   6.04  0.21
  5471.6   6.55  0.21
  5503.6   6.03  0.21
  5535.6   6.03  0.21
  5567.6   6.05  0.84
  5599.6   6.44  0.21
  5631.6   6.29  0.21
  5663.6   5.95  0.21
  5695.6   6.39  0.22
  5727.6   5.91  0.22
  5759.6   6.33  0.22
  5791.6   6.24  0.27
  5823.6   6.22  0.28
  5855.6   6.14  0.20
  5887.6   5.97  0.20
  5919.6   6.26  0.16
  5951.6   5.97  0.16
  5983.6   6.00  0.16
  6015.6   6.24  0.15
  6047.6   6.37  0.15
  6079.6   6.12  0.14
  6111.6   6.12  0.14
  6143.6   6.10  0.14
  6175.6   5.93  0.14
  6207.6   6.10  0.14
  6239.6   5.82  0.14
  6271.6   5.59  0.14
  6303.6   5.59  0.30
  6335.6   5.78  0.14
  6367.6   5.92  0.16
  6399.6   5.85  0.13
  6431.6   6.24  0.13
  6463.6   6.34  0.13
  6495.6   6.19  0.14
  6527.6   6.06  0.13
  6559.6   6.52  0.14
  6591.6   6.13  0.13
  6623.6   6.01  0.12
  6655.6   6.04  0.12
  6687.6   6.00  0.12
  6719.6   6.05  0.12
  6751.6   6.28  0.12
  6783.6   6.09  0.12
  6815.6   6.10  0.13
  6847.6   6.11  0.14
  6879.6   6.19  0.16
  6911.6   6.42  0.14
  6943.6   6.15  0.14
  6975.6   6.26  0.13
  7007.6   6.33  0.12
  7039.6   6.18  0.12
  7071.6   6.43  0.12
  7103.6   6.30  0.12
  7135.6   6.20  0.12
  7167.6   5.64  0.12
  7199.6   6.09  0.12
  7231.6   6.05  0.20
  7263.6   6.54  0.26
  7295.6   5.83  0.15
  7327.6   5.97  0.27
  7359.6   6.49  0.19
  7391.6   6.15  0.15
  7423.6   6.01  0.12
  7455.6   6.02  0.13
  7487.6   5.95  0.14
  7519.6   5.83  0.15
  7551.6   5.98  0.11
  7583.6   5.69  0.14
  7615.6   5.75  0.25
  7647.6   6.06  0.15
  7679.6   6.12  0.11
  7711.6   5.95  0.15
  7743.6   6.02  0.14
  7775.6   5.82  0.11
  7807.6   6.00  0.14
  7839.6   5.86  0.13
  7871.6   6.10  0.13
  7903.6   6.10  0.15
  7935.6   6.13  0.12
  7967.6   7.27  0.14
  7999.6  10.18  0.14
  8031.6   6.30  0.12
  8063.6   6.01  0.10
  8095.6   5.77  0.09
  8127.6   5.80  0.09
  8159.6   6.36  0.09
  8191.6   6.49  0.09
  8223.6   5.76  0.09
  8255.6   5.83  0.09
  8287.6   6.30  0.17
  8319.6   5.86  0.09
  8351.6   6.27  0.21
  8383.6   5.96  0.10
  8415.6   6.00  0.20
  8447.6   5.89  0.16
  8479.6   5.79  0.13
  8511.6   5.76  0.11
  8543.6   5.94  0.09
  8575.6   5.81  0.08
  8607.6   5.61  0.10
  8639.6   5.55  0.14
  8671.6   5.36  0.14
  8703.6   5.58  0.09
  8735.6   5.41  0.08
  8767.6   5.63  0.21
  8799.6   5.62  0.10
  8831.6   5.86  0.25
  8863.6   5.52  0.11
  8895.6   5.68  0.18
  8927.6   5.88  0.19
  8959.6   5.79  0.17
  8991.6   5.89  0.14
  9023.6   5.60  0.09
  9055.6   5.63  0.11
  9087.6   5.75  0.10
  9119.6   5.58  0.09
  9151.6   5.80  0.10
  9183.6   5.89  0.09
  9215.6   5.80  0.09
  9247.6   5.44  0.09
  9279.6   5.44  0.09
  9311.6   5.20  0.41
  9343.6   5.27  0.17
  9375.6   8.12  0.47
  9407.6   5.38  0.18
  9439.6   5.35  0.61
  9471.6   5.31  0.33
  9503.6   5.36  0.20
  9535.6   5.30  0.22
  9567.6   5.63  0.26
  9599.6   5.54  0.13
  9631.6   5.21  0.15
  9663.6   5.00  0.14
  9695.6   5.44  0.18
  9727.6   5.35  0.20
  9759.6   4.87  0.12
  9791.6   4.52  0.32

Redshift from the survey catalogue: 0.22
